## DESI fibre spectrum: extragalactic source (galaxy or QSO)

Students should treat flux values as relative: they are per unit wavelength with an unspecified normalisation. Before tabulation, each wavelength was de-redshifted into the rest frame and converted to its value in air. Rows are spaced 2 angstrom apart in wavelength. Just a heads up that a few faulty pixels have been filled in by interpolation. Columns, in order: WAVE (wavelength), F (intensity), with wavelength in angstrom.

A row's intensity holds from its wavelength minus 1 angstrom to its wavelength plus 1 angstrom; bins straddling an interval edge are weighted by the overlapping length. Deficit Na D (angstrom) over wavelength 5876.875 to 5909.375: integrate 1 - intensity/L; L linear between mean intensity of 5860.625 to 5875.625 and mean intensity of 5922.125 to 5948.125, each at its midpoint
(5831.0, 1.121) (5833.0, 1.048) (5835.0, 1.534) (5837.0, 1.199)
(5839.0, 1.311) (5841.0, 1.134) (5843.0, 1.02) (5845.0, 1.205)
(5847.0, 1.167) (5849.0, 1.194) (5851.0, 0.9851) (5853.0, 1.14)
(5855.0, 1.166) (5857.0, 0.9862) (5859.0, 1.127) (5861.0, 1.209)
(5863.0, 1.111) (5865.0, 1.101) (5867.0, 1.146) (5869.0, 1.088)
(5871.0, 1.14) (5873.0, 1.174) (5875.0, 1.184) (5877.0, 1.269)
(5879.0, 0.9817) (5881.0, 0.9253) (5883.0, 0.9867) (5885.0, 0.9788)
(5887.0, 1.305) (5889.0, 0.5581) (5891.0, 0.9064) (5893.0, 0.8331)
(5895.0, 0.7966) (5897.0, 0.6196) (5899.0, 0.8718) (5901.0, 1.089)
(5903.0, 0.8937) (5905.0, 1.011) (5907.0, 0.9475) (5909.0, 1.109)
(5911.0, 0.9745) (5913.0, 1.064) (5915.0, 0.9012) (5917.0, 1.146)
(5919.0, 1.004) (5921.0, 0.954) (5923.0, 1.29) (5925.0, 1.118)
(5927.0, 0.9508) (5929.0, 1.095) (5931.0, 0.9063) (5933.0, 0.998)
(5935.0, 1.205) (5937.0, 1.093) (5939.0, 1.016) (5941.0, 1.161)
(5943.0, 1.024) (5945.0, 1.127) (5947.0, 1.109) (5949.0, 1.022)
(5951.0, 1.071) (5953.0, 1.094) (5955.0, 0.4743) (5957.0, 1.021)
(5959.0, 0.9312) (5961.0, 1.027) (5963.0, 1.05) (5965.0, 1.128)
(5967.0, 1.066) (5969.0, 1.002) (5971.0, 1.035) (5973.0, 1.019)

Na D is 5.4 angstrom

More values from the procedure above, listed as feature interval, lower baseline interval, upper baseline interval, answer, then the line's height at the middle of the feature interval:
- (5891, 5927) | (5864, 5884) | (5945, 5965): 2.6 angstrom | 1.05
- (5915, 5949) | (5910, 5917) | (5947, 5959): -3.1 angstrom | 0.979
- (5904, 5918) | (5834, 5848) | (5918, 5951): 1.1 angstrom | 1.11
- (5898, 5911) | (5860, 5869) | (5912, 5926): 1.2 angstrom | 1.09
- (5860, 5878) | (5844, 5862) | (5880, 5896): -2.3 angstrom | 1.03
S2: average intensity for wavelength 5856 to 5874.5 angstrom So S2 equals 1.12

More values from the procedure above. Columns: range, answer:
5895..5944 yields 1.01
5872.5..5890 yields 1.04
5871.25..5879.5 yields 1.16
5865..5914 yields 0.996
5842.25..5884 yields 1.11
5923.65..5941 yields 1.06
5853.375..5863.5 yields 1.12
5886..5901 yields 0.858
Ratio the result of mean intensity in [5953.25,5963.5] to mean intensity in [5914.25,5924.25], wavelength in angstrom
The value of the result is 0.9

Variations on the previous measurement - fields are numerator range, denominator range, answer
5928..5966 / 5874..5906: 1.08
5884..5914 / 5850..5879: 0.83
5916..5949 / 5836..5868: 0.94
